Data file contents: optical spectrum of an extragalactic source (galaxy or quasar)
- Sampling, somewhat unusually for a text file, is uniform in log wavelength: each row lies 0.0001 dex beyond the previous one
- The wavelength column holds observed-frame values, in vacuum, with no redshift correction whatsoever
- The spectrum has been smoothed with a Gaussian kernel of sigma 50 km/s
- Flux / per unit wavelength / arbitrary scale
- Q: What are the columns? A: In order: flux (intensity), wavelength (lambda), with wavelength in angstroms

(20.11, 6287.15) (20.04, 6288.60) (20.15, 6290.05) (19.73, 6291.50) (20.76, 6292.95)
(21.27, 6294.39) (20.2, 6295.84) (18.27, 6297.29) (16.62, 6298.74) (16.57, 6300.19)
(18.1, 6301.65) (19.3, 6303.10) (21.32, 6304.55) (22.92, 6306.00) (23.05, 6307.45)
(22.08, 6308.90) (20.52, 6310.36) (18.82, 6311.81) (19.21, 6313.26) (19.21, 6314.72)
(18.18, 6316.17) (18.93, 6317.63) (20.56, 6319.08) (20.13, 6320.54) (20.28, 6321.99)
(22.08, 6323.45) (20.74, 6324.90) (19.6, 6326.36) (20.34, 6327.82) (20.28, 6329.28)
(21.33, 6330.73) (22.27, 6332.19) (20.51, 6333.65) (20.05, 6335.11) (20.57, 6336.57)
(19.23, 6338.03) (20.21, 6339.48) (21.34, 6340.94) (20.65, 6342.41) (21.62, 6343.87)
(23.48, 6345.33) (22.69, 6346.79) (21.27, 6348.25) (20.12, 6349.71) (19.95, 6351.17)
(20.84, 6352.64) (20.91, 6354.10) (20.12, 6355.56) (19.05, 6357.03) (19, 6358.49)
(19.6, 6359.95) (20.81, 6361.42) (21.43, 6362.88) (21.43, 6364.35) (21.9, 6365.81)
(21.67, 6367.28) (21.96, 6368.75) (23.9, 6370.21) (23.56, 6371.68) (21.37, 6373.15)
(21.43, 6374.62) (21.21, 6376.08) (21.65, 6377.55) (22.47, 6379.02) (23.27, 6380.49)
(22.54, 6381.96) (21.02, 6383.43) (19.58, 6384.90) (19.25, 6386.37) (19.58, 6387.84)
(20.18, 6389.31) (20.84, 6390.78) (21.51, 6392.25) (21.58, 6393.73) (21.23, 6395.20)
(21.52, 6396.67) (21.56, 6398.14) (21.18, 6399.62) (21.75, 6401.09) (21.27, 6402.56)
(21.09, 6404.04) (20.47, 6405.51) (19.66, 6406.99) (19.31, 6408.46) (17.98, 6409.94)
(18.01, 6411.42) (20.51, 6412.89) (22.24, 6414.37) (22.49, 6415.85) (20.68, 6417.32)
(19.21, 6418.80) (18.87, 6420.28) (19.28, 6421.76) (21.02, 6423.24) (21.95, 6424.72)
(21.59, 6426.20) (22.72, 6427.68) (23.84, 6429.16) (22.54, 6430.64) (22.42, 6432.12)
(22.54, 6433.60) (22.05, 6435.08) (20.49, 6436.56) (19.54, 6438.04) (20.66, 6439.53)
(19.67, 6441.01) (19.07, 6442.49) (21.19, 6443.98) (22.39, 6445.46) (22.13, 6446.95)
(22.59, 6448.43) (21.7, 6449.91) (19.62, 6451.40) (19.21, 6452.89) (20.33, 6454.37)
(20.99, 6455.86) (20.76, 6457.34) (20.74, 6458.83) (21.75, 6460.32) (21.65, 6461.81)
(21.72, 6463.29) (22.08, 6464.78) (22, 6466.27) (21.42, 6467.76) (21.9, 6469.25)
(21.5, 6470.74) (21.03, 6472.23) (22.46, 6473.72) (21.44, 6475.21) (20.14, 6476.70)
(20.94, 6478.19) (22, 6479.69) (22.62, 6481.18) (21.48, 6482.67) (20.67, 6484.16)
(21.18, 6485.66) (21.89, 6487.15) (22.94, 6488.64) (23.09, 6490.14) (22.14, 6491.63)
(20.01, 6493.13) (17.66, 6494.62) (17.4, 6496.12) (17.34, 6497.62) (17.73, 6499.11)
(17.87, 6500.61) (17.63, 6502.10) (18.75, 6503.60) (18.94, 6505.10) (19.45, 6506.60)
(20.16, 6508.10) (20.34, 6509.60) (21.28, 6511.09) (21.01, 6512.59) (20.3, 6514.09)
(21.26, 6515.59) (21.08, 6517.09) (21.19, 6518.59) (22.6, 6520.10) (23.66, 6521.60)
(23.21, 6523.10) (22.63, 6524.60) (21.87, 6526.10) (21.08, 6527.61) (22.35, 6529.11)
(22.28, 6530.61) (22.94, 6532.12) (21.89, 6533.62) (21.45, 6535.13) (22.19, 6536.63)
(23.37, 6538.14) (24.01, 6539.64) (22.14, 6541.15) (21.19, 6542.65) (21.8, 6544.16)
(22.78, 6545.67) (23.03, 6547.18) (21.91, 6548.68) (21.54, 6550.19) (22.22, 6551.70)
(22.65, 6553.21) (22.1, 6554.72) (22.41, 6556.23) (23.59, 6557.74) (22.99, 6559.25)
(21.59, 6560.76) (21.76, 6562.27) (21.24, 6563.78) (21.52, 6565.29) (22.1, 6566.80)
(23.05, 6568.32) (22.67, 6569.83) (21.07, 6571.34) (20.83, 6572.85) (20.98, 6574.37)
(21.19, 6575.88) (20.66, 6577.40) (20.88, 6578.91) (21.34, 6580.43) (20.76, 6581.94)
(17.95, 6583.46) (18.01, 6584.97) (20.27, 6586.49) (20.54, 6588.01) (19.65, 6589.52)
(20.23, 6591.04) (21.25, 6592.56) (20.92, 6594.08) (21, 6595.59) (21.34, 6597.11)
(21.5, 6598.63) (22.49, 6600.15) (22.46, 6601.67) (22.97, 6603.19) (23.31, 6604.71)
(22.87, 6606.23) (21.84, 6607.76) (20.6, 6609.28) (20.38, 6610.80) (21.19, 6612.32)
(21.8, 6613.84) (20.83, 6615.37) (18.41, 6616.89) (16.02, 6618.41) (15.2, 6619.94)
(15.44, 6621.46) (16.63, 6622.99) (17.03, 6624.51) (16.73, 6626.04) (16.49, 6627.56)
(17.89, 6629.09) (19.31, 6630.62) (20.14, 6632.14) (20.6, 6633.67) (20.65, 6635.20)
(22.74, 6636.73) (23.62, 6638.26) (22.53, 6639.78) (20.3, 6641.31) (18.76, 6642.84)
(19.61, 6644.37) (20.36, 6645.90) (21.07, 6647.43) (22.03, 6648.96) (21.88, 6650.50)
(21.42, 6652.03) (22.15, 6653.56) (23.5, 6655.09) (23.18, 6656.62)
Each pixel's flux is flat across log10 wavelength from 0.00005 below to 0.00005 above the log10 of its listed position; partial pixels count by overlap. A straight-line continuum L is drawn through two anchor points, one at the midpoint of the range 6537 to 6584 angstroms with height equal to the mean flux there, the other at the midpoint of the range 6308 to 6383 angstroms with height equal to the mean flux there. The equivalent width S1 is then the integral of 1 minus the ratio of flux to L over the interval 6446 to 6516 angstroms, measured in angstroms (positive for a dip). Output 2.6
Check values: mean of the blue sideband 20.9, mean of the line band 20.7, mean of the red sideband 21.9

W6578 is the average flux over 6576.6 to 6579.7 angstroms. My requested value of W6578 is 20.7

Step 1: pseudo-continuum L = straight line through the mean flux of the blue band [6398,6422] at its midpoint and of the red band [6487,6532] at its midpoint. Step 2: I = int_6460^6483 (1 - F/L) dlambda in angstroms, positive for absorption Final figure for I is -1.2 angstroms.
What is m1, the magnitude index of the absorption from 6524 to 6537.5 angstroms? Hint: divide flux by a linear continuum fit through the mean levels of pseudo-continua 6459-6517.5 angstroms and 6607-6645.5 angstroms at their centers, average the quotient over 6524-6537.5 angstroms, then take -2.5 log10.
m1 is -0.09 mag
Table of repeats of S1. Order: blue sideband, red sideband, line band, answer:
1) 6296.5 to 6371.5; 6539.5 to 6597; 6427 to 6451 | -0.73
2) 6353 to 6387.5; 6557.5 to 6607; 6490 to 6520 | 2.22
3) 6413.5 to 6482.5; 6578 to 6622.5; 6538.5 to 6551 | -0.98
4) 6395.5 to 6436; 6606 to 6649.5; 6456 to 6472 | -0.62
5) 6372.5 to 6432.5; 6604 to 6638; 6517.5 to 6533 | -1.72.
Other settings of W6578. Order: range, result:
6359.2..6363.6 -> 20.6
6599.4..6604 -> 22.7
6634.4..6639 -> 22.3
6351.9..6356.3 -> 20.6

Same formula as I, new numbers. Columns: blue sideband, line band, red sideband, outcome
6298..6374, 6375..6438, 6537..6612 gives -0.40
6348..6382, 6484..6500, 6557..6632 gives 0.51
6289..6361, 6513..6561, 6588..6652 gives -4.63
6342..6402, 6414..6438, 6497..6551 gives -0.21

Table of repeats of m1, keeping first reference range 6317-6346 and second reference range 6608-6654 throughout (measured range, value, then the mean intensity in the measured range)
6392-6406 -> -0.043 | 21.3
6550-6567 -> -0.113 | 22.2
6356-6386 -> -0.042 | 21.4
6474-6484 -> -0.063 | 21.4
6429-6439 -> -0.072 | 21.8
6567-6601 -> -0.052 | 20.9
